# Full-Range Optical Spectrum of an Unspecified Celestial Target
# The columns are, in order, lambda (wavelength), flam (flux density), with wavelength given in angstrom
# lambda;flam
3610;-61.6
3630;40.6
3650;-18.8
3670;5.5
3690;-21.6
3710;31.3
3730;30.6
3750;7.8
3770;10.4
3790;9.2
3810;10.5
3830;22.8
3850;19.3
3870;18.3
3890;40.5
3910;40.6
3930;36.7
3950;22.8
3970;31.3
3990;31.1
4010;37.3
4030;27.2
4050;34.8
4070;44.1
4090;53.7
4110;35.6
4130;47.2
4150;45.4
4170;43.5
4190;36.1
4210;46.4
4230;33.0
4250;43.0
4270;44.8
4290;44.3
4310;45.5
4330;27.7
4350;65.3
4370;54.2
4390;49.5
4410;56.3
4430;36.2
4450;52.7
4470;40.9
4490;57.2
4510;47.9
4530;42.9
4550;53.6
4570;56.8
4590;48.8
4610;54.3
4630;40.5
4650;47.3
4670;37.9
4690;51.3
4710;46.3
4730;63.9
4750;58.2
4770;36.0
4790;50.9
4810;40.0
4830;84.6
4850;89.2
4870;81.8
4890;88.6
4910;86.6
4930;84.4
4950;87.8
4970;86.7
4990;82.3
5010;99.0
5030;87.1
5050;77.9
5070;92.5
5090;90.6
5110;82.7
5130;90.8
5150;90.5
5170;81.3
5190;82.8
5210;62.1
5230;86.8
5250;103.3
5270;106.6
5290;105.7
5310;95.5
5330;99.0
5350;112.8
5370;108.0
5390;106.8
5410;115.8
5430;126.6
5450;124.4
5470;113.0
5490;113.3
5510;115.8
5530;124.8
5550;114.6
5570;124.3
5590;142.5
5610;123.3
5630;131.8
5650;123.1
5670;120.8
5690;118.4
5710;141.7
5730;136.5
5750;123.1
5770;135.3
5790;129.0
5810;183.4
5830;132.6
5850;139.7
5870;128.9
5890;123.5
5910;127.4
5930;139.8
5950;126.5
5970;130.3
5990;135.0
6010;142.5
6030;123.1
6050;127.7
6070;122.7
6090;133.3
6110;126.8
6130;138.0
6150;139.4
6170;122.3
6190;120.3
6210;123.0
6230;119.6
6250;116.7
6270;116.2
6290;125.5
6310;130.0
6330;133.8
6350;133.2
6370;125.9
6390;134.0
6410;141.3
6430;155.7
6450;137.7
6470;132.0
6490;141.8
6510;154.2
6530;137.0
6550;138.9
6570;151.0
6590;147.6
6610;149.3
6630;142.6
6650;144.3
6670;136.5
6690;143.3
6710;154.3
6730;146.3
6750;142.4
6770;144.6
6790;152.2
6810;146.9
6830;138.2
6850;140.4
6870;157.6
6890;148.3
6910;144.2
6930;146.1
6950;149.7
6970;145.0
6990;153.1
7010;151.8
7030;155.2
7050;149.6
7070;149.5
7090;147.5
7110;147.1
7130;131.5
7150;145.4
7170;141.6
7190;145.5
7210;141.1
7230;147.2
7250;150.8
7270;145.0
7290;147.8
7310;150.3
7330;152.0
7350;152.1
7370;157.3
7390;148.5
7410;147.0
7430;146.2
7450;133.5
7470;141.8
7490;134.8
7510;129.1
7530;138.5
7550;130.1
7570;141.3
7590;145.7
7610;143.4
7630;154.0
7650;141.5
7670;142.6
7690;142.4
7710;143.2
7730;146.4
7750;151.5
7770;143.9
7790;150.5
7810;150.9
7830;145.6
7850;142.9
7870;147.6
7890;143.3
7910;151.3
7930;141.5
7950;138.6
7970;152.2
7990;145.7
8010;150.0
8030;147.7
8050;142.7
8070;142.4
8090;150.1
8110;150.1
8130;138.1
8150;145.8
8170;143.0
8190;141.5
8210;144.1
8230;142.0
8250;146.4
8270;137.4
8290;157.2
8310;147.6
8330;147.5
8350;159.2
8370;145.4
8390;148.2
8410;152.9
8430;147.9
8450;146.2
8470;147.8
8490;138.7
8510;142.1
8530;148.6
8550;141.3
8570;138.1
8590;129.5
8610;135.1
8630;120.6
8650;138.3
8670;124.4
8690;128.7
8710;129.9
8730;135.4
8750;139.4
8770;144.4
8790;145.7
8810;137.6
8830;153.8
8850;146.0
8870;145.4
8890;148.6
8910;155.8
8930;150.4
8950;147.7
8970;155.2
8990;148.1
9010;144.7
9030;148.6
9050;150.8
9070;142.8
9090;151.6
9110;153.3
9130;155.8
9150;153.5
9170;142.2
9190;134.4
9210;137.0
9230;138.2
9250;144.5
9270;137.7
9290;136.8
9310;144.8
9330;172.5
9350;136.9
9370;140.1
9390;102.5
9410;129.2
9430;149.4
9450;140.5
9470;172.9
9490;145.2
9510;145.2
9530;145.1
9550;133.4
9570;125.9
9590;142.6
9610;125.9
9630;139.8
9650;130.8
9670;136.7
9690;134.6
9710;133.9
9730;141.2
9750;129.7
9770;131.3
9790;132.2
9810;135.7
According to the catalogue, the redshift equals 0.21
